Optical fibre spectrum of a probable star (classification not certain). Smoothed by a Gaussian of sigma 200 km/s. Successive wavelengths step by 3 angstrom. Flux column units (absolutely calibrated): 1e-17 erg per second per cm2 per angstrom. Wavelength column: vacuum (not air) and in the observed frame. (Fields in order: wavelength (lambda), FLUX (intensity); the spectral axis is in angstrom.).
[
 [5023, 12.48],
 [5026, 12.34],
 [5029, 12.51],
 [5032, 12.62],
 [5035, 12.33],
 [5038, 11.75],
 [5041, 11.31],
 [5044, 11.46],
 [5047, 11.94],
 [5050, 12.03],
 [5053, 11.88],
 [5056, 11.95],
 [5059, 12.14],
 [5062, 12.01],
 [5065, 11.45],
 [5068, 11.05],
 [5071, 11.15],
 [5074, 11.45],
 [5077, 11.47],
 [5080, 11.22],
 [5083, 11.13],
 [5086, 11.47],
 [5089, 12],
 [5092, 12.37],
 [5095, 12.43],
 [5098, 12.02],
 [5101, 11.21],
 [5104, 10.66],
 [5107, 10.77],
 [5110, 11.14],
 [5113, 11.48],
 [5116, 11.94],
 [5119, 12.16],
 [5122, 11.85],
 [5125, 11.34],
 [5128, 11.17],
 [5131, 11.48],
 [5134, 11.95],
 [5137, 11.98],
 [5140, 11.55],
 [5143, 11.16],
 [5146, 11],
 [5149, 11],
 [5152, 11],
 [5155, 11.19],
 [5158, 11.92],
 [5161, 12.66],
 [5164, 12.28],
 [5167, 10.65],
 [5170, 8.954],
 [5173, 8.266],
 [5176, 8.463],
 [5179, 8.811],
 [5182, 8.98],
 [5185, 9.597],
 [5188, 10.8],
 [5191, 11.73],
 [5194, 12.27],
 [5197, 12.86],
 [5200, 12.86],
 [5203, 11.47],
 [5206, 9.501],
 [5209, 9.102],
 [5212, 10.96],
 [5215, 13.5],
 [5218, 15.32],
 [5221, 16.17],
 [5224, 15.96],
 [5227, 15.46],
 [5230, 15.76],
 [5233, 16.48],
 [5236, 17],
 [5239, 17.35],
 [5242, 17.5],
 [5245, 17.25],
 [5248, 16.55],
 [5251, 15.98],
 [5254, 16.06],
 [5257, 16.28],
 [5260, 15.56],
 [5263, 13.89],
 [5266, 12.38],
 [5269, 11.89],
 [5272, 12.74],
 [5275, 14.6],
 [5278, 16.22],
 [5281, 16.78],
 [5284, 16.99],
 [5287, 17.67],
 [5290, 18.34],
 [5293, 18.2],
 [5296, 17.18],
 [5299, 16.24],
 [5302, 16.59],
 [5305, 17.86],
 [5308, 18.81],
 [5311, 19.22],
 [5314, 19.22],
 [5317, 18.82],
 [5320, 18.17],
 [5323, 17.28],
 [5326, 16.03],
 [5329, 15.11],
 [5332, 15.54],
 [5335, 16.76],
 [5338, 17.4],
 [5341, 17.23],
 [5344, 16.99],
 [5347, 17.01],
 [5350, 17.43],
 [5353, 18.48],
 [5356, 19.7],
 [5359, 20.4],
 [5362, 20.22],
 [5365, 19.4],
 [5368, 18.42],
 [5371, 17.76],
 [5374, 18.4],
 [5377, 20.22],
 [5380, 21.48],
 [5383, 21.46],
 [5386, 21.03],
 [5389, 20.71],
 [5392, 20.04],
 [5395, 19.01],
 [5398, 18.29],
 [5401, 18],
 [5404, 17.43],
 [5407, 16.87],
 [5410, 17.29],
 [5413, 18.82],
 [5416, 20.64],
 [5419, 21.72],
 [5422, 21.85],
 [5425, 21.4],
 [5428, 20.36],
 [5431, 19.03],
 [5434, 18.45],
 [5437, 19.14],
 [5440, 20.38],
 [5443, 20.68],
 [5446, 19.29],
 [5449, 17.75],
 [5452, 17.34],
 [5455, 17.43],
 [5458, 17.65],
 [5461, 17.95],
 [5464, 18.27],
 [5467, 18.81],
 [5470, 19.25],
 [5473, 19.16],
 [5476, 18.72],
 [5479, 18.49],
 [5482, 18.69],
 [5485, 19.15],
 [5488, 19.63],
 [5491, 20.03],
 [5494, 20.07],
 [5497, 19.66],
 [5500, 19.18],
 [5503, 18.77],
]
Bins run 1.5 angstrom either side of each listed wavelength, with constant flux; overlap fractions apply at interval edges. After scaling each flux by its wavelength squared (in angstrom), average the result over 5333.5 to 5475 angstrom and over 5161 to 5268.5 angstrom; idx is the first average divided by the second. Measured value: 1.5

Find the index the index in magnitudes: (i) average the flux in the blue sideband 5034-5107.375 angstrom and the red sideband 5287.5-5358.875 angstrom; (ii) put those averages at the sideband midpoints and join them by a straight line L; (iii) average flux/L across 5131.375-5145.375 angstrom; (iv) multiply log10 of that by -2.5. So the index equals 0.14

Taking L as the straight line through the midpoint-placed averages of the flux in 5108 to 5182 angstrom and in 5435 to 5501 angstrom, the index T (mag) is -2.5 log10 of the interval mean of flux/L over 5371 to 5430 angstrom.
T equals -0.14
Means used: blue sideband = 11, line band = 19.7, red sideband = 18.9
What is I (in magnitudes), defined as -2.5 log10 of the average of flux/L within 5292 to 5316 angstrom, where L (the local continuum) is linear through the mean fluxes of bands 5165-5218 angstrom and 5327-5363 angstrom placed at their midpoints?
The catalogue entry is -0.139 mag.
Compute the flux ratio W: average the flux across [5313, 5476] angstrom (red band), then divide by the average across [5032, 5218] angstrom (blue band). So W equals 1.7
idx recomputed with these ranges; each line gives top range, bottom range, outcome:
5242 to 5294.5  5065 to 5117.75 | 1.47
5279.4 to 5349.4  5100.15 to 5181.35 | 1.69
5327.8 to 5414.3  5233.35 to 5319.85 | 1.16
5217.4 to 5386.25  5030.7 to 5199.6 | 1.63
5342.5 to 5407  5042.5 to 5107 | 1.84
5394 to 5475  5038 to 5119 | 1.87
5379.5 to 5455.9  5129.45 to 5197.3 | 1.97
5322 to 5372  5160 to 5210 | 1.79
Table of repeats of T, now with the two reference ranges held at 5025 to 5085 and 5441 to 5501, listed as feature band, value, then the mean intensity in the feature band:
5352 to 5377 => -0.13 mag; 19.2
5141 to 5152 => 0.20 mag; 11.1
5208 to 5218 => 0.21 mag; 11.9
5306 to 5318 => -0.18 mag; 19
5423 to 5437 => -0.09 mag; 19.8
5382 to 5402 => -0.13 mag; 19.8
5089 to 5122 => 0.09 mag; 11.6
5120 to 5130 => 0.13 mag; 11.5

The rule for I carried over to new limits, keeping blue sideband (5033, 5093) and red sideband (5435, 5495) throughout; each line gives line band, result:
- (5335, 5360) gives -0.073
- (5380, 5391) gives -0.205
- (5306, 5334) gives -0.083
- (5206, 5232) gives 0.052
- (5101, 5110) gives 0.147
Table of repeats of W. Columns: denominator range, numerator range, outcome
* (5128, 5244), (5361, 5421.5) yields 1.58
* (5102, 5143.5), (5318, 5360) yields 1.51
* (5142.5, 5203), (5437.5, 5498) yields 1.75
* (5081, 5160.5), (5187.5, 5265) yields 1.25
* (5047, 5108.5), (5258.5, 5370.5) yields 1.47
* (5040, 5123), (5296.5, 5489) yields 1.61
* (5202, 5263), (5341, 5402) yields 1.28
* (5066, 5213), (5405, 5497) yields 1.72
